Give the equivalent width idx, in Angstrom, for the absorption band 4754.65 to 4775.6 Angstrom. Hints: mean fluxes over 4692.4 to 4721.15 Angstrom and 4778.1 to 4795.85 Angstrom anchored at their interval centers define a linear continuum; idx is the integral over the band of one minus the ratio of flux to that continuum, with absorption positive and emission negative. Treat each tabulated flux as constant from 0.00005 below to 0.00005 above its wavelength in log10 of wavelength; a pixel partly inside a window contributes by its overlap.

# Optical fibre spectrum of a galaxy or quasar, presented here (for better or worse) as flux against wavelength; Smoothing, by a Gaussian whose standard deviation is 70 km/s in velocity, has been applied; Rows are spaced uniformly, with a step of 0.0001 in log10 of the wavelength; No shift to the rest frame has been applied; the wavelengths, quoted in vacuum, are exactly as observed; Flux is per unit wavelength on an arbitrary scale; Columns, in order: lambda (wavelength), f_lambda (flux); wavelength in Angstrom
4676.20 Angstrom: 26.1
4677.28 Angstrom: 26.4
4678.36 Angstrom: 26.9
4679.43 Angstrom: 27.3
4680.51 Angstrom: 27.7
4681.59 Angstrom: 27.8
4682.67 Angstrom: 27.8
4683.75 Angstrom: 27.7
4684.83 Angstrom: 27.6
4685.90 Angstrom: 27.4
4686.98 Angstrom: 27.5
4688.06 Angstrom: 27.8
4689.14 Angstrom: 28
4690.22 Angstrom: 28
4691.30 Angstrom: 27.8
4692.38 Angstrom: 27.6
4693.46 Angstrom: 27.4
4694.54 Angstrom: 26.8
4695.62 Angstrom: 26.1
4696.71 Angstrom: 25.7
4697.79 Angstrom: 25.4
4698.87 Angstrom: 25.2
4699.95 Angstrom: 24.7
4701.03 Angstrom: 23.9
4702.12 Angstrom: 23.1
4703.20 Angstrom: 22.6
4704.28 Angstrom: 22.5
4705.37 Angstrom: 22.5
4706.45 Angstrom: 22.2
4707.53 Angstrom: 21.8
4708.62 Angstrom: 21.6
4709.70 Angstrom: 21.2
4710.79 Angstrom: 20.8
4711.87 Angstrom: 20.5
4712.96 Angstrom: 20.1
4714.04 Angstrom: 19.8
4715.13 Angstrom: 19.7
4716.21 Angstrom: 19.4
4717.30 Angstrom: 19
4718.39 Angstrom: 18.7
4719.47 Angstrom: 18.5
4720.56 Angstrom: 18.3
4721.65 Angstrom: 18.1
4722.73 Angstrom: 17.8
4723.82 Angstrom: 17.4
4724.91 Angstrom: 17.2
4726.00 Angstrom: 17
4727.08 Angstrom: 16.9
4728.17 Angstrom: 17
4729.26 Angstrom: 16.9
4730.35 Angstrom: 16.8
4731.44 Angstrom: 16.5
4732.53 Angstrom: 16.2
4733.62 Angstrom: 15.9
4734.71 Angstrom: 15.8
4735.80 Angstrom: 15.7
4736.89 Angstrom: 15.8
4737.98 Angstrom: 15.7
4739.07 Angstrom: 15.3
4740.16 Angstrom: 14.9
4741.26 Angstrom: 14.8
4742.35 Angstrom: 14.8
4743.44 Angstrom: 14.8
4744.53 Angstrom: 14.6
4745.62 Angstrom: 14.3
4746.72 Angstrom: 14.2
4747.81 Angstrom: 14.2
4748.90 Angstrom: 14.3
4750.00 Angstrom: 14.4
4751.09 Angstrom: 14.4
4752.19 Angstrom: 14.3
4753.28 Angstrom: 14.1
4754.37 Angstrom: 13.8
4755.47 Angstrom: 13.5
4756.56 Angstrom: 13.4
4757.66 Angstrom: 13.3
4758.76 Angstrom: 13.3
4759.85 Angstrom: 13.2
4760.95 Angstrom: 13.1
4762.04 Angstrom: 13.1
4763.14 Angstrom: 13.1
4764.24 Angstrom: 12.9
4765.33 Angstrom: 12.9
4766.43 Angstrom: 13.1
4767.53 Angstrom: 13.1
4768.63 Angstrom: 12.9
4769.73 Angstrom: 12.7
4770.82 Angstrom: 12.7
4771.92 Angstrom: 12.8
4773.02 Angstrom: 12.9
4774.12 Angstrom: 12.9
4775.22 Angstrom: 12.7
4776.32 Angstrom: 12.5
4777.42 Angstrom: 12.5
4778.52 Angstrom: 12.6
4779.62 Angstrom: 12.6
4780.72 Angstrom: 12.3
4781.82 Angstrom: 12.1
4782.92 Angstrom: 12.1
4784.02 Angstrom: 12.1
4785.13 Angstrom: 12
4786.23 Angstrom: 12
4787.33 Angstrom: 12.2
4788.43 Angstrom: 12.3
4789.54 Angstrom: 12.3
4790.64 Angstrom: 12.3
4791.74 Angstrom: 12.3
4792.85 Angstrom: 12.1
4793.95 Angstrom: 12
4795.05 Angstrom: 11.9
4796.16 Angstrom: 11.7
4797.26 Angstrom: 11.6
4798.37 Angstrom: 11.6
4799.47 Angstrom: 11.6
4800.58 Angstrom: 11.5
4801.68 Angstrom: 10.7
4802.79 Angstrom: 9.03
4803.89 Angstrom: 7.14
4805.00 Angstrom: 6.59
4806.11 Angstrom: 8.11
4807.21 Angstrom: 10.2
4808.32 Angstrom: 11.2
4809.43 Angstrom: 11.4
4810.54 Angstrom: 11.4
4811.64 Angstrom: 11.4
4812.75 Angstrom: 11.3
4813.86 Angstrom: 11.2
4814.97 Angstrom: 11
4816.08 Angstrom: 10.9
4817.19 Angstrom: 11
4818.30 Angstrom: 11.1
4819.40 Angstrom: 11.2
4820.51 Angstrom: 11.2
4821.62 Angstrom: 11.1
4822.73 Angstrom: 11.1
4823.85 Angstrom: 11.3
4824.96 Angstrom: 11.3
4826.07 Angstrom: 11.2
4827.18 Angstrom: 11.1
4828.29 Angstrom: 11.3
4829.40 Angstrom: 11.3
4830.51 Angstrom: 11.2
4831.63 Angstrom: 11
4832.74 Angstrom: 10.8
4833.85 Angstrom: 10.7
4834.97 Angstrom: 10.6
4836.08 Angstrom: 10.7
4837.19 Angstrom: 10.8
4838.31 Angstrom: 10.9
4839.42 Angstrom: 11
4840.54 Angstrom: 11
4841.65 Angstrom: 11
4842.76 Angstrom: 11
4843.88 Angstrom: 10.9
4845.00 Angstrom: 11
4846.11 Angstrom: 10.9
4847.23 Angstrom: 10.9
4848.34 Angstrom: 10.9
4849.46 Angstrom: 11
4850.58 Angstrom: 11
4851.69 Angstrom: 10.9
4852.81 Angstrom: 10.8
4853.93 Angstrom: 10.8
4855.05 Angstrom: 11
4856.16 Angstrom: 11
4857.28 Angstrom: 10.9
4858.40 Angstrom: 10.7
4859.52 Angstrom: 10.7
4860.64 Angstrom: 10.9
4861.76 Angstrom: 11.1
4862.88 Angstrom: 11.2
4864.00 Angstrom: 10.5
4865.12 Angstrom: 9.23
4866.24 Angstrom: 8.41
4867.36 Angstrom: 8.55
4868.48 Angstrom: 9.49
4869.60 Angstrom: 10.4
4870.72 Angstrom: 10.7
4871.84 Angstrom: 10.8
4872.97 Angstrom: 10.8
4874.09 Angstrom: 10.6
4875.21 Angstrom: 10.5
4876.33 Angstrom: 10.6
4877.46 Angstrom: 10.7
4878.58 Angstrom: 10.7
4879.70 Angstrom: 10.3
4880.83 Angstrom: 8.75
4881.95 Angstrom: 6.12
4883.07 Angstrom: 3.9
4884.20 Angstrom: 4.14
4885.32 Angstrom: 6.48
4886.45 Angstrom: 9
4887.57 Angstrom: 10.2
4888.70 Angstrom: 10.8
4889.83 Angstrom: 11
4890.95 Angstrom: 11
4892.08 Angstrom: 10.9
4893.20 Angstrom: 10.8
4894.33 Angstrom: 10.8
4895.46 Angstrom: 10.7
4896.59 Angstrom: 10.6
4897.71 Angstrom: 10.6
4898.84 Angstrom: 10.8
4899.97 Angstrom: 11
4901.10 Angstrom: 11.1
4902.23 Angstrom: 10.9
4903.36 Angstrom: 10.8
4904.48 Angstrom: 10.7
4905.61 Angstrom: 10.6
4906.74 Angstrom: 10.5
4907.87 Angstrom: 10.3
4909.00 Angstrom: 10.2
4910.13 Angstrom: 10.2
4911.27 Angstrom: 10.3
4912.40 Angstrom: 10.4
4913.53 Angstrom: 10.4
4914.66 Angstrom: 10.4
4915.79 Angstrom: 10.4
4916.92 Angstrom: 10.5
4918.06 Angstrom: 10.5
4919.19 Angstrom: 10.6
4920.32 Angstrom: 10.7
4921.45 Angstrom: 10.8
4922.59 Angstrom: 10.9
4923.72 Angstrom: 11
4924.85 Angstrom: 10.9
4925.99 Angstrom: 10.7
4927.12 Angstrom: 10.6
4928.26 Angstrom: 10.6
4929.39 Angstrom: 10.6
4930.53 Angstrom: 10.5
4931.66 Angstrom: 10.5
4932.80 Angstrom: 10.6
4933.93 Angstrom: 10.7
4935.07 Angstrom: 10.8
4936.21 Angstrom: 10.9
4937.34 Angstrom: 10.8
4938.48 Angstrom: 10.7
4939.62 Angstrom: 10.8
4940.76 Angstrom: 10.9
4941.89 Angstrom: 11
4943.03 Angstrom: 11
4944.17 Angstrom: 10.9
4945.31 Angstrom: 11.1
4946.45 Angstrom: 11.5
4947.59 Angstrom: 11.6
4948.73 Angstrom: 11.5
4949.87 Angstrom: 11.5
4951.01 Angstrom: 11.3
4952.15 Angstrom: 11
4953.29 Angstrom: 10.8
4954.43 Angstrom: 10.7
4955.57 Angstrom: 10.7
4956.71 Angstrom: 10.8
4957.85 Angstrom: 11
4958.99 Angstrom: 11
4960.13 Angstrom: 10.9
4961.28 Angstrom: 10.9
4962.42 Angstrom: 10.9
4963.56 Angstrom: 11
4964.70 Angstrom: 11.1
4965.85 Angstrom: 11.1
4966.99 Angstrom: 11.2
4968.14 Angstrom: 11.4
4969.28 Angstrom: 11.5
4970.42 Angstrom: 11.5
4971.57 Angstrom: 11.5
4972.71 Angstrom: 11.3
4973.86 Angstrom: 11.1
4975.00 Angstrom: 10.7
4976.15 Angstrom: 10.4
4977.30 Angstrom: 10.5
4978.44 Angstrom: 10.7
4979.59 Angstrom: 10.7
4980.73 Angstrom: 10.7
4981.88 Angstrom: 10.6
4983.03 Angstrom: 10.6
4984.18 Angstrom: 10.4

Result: 2.6 Angstrom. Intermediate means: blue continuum 22.3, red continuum 12.2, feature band 13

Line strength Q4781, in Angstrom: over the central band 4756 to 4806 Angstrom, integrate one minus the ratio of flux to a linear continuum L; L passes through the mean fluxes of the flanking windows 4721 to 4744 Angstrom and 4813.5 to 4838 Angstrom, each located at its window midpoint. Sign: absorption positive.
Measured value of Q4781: 5.5 Angstrom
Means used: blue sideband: 16.3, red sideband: 11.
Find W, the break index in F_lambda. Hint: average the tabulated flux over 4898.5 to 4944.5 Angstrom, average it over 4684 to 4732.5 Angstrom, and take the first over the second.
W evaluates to 0.48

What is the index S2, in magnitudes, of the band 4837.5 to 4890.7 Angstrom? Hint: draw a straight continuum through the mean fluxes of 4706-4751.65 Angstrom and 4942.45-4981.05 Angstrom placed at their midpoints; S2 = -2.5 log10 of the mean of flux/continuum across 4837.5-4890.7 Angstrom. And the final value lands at 0.33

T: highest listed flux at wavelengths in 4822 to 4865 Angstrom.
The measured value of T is 11.3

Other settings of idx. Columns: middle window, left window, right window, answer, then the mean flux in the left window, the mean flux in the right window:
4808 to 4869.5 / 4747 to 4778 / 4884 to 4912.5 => 3.89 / 13.3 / 10.3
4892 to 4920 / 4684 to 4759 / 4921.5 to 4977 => 4.38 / 19.4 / 11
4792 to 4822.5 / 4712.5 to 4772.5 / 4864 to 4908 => 4.92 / 15.4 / 9.86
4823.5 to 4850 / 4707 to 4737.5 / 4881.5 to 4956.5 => 5.20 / 18.2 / 10.4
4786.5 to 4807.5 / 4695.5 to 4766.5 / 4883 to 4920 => 5.32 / 17.4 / 10.1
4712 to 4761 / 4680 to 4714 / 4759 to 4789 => 6.97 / 25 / 12.7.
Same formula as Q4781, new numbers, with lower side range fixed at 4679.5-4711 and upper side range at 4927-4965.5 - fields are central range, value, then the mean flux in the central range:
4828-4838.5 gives 3.9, 10.9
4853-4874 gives 7.1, 10.4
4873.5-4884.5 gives 4.5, 8.75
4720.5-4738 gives 5.0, 16.8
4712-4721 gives 1.8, 19.3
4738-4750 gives 4.2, 14.7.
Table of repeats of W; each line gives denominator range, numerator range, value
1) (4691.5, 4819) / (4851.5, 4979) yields 0.69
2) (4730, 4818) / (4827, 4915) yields 0.81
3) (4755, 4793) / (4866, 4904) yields 0.77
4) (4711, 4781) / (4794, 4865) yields 0.72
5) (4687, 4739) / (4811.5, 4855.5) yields 0.53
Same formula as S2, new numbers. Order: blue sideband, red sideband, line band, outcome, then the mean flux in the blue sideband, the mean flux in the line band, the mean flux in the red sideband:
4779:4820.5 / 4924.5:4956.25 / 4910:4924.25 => 0.04 mag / 11.2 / 10.6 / 10.9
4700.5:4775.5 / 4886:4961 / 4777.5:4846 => 0.25 mag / 16.3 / 11.2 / 10.8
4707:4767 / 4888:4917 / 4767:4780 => 0.17 mag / 16.1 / 12.7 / 10.6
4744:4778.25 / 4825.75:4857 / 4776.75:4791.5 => 0.04 mag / 13.4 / 12.3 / 11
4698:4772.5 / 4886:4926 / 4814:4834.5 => 0.22 mag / 16.8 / 11.1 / 10.6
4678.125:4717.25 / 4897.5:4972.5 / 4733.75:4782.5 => 0.47 mag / 24.6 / 13.7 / 10.8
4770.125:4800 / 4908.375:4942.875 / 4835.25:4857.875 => 0.06 mag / 12.3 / 10.9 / 10.6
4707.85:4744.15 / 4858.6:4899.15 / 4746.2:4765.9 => 0.18 mag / 17.6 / 13.6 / 9.8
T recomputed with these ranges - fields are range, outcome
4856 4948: 11.6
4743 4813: 14.8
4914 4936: 11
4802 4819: 11.4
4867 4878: 10.8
